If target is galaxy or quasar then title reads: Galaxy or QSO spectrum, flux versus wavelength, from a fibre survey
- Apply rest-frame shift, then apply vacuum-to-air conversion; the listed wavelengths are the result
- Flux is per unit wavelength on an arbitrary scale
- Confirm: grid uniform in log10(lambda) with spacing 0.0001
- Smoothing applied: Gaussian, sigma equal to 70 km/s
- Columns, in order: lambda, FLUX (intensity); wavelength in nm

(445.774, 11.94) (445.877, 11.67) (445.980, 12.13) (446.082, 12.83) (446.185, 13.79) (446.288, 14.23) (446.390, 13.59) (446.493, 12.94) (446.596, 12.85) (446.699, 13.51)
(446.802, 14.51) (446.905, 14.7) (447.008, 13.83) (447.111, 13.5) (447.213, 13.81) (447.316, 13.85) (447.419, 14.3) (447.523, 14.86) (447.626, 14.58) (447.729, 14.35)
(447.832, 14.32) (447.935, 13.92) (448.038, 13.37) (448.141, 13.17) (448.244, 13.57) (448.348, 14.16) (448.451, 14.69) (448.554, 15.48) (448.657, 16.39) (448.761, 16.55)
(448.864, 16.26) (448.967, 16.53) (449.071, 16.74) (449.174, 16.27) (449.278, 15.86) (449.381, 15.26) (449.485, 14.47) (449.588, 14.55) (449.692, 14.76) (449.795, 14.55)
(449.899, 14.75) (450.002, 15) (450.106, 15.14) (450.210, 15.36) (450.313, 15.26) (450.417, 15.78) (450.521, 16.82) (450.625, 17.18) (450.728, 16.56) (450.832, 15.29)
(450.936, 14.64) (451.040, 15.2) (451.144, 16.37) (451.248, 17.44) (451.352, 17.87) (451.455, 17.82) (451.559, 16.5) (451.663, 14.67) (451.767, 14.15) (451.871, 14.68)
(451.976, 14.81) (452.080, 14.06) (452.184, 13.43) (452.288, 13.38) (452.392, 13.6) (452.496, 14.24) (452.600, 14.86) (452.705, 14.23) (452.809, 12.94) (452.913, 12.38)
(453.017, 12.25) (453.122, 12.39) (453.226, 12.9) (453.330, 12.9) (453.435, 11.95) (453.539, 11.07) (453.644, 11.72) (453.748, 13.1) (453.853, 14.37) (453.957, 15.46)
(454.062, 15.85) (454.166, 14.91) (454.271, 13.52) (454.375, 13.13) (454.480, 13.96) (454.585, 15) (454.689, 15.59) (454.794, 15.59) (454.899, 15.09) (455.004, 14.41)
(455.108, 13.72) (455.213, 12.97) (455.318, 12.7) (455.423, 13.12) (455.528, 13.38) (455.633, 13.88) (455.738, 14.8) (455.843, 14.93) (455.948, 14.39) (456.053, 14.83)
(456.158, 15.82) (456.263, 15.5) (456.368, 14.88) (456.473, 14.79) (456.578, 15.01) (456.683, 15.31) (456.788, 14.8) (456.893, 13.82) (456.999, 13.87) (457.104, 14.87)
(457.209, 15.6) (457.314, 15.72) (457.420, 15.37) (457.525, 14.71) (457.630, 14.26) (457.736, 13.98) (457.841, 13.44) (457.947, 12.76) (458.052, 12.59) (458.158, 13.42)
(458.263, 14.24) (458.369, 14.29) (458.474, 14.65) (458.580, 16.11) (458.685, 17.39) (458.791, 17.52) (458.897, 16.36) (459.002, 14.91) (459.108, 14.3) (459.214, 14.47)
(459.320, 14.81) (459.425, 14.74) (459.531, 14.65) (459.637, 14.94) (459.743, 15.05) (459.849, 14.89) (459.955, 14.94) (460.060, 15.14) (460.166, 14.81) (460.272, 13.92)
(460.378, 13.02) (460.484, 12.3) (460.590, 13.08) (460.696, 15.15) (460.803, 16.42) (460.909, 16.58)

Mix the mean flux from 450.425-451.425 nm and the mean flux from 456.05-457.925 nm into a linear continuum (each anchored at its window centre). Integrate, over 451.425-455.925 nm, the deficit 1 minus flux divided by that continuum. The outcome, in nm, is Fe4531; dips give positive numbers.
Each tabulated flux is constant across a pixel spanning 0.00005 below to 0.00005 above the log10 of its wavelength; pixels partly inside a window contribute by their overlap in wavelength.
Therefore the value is 0.490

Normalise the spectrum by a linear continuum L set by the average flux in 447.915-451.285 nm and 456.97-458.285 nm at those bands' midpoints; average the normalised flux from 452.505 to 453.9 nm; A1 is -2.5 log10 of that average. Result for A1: 0.16 mag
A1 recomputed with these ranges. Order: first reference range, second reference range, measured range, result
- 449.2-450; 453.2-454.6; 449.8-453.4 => -0.04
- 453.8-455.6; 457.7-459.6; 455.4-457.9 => -0.01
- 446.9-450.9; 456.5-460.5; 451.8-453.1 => 0.09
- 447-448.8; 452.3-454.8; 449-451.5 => -0.13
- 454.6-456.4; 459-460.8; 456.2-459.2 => -0.03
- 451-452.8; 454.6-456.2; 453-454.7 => 0.09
